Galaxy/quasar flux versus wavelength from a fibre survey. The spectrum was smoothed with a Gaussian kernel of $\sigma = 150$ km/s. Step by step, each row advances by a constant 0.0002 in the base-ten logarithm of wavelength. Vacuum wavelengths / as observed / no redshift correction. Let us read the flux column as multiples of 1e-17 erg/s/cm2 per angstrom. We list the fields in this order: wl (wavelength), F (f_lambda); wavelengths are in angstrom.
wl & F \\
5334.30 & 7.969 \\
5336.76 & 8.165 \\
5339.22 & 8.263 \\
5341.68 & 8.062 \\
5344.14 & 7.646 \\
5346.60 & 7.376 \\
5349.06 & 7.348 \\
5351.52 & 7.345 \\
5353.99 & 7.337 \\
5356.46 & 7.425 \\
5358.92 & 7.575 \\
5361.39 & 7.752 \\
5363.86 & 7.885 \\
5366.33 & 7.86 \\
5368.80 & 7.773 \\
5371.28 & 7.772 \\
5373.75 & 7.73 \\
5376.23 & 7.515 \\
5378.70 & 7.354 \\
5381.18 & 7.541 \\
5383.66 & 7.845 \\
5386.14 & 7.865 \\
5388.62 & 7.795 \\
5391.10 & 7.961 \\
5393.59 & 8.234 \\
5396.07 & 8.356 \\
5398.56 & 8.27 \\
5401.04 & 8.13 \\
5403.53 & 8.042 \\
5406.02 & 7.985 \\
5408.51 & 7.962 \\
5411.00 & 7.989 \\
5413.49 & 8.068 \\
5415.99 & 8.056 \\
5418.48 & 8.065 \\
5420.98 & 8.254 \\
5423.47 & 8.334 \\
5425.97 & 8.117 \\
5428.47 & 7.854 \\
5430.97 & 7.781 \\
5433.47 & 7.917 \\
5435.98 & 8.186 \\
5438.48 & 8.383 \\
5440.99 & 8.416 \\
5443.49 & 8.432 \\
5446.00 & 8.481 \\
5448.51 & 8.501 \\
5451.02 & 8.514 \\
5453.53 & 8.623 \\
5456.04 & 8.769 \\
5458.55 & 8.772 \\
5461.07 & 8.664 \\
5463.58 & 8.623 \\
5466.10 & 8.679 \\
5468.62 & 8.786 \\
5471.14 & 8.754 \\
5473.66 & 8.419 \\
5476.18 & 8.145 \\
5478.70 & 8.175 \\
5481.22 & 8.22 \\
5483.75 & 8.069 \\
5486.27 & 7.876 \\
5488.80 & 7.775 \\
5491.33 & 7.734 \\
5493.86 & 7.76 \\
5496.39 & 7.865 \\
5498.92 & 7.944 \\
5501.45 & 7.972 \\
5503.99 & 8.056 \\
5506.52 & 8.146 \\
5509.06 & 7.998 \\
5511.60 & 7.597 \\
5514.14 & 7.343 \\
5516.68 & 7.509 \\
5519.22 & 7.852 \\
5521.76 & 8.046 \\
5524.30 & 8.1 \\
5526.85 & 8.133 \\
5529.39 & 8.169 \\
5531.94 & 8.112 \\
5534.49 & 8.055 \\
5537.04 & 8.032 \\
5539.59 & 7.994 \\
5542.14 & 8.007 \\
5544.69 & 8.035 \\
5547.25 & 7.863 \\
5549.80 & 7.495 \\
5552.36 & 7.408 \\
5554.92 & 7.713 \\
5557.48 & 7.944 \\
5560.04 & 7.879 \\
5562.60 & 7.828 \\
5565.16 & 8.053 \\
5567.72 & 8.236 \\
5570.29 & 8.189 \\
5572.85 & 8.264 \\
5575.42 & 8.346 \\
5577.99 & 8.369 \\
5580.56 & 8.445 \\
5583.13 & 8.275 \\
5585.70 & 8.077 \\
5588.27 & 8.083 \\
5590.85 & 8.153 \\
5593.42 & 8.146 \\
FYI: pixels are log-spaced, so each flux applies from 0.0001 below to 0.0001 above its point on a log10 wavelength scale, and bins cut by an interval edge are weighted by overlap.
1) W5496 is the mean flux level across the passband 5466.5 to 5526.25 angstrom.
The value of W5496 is 8.02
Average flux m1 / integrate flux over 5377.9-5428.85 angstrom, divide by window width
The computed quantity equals 8.01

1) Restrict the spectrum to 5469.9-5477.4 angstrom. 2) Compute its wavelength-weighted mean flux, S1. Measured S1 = 8.44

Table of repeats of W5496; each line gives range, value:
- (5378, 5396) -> 7.85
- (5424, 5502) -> 8.27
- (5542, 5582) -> 8.01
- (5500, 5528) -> 7.88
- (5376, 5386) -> 7.6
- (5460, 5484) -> 8.47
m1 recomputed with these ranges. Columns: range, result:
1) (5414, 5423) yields 8.14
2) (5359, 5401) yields 7.85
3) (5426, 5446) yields 8.16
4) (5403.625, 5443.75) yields 8.1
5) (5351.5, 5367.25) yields 7.61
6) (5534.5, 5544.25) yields 8.02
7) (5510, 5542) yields 7.92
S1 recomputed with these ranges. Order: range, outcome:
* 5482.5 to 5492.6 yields 7.86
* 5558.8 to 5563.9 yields 7.86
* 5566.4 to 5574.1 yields 8.23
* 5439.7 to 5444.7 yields 8.43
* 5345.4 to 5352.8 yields 7.36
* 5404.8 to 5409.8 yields 7.98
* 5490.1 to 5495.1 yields 7.75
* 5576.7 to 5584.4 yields 8.36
